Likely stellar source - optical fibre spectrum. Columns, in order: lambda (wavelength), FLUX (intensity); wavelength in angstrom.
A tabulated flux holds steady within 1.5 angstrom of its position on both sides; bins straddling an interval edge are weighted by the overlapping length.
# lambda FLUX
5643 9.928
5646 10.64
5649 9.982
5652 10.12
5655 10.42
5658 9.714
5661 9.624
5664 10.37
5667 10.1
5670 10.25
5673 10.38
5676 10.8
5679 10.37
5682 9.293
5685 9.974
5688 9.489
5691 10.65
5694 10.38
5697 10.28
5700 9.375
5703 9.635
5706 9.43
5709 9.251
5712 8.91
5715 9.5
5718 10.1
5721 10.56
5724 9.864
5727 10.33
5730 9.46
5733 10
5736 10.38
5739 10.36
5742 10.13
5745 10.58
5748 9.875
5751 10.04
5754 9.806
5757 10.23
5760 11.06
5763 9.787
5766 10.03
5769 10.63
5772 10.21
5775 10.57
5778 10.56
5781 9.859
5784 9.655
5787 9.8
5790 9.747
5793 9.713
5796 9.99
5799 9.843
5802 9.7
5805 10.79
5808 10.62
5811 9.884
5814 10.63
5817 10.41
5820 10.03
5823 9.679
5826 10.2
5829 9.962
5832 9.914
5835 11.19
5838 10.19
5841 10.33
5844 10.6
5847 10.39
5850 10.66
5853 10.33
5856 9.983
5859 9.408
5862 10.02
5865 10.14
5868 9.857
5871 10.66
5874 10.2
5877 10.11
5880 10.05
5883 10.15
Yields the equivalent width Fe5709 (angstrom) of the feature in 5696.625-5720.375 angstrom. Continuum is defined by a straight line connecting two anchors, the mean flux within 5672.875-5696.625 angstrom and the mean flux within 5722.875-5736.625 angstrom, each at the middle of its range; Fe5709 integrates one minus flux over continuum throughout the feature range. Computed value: 1.2 angstrom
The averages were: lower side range 10.2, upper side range 9.99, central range 9.56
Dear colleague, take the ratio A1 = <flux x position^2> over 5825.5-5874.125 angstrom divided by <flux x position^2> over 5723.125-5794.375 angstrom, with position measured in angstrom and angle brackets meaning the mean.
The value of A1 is 1.04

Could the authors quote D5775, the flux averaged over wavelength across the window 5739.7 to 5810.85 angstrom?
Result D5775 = 10.1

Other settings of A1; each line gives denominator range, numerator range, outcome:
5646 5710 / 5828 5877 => 1.09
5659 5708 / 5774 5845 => 1.06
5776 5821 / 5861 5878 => 1.03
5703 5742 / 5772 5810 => 1.05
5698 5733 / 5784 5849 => 1.09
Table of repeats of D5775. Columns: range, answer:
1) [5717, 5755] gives 10.1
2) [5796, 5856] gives 10.3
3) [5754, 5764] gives 10.3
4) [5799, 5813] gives 10.2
